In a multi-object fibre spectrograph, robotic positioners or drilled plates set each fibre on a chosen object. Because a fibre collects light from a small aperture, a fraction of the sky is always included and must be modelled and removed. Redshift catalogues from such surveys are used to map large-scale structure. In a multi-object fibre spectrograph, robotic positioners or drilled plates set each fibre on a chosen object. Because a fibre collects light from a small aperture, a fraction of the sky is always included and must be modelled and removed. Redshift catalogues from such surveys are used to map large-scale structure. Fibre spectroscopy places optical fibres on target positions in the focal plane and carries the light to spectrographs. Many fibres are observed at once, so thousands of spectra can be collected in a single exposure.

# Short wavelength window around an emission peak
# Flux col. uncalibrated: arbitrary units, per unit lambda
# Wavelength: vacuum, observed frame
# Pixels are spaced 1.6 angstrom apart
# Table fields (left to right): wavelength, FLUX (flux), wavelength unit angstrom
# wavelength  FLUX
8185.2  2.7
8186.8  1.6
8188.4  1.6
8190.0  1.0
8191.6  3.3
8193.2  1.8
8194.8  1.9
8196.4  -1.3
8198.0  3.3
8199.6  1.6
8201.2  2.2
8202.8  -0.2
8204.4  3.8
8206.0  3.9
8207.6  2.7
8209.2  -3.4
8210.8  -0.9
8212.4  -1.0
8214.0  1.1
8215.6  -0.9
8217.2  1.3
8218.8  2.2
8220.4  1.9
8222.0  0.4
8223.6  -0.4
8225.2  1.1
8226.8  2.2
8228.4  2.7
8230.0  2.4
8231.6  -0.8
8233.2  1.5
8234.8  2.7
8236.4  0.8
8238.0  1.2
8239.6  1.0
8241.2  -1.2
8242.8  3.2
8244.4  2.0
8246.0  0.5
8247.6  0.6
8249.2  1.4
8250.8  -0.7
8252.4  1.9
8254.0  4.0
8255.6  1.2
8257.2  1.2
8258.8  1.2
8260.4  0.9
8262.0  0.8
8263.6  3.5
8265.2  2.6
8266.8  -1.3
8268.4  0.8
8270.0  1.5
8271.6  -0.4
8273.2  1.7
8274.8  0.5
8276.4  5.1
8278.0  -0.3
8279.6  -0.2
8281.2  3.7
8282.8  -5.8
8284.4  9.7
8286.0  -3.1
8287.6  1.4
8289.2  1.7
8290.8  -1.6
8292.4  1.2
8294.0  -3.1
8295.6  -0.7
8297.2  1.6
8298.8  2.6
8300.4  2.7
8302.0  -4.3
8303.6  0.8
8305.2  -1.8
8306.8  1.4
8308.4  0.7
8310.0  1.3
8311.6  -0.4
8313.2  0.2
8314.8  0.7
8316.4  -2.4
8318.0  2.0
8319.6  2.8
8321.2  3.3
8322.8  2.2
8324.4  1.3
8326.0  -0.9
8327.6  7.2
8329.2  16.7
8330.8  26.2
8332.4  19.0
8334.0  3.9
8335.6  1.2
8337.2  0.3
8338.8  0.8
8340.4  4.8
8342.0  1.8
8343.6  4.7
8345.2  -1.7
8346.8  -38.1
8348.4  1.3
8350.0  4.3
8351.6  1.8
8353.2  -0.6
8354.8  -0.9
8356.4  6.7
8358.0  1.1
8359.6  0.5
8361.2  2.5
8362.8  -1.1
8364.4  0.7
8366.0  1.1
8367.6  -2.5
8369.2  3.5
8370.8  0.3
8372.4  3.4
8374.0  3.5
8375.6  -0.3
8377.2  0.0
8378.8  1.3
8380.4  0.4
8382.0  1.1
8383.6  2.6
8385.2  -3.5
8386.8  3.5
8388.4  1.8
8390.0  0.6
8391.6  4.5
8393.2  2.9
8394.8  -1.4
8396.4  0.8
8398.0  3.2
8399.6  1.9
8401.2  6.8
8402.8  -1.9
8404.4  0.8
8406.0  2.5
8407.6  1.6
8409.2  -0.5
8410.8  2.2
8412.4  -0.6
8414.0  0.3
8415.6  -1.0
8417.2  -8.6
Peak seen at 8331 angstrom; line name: H-beta 4861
